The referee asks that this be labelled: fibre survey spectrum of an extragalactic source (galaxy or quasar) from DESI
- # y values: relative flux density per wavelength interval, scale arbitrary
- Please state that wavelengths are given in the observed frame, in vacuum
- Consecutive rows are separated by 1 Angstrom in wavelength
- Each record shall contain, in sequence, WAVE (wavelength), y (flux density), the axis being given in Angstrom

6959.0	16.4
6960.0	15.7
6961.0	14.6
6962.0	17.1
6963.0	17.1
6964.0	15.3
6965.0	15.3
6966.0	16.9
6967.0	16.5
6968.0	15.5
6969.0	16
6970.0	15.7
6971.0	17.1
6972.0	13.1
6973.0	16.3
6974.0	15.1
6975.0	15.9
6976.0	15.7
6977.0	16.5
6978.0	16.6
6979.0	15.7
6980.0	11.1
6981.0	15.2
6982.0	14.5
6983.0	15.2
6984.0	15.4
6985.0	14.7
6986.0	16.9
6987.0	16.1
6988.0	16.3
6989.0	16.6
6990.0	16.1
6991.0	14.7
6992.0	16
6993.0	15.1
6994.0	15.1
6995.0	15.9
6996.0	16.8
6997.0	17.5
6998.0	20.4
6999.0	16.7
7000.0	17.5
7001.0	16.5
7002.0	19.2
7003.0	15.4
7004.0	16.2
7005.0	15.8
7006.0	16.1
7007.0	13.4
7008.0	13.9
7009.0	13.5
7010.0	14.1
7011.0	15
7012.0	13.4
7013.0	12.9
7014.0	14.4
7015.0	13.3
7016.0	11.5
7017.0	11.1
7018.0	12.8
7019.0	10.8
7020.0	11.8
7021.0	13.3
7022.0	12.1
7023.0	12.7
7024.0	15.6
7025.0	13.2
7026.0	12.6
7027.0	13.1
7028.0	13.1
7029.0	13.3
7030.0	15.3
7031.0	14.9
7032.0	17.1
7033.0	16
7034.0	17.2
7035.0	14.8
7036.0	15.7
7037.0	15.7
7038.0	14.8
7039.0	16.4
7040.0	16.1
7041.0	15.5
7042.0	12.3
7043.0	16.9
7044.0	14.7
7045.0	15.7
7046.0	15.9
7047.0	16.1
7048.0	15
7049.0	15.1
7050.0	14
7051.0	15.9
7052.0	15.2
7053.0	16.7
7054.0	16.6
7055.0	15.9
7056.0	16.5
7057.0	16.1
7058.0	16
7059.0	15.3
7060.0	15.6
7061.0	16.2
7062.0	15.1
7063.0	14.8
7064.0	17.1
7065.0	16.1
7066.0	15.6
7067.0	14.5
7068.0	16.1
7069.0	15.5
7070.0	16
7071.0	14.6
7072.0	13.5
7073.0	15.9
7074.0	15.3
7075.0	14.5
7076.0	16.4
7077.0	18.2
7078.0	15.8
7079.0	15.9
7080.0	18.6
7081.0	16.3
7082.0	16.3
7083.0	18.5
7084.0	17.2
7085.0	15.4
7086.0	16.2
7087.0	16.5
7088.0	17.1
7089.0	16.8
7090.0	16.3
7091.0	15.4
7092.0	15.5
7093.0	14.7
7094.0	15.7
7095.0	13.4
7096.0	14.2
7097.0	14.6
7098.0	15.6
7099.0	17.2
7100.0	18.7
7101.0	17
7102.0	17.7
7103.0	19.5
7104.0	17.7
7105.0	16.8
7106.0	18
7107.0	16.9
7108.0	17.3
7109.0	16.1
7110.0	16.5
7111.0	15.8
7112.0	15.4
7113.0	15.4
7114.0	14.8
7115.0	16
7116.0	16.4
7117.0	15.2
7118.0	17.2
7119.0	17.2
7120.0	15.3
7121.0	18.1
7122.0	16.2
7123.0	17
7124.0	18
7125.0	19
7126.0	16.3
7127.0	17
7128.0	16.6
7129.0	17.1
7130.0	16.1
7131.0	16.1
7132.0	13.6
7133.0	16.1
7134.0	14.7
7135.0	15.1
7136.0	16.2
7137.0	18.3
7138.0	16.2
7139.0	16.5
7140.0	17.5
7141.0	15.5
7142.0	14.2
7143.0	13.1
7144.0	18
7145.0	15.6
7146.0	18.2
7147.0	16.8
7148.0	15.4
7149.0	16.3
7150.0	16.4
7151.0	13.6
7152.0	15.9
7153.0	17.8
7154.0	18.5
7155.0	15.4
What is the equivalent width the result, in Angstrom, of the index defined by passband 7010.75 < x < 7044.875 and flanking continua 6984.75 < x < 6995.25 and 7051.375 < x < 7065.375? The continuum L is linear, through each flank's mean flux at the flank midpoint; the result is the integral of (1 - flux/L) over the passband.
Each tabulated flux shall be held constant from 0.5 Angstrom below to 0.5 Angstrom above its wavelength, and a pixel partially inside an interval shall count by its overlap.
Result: 3.80 Angstrom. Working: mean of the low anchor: 15.8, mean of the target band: 14.1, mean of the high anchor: 15.9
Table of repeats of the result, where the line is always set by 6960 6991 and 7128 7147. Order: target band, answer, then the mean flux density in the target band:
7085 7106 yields -0.5 Angstrom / 16.3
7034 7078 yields 0.7 Angstrom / 15.6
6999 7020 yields 1.9 Angstrom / 14.3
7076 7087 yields -0.6 Angstrom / 16.8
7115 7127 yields -0.6 Angstrom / 16.9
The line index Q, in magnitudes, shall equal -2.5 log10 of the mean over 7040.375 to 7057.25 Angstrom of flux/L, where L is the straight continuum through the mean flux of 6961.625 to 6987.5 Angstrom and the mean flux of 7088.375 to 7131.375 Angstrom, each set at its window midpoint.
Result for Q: 0.04 mag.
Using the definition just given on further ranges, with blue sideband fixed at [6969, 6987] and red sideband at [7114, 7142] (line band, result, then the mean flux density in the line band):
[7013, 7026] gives 0.23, 12.7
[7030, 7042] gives 0.01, 15.7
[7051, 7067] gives 0.00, 15.9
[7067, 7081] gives 0.01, 15.8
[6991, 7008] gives -0.06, 16.3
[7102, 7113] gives -0.05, 17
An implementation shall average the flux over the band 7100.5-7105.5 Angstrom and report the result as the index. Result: 17.7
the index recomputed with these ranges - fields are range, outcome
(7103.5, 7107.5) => 17.4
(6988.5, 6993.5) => 15.7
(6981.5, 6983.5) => 14.8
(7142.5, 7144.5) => 15.6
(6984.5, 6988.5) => 16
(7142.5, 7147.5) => 16.3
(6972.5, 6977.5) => 15.9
